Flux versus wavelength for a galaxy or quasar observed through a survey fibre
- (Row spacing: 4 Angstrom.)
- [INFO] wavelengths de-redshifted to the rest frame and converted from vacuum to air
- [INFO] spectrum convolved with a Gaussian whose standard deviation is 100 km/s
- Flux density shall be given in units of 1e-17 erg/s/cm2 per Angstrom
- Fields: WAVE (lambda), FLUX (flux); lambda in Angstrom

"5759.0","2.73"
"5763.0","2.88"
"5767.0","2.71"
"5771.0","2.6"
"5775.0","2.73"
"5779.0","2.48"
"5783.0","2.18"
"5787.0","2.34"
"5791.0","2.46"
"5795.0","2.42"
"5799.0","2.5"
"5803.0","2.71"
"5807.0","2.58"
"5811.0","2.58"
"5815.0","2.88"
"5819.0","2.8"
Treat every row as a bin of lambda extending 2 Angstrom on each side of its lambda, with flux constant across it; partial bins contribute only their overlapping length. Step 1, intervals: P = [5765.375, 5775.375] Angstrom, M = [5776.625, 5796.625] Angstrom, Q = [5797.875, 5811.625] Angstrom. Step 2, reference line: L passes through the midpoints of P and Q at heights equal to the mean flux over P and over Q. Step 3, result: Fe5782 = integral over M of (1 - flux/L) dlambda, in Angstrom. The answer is 1.9 Angstrom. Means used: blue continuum 2.67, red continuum 2.6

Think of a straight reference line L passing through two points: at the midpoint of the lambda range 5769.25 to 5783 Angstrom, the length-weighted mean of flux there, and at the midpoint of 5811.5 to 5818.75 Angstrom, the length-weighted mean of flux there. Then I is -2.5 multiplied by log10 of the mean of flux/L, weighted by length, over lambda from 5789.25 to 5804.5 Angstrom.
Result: 0.07 mag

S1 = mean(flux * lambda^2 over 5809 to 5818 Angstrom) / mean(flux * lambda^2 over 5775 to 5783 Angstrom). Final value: 1.1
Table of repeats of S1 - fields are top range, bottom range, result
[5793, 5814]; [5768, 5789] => 1.05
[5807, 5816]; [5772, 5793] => 1.11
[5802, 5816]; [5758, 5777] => 0.99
